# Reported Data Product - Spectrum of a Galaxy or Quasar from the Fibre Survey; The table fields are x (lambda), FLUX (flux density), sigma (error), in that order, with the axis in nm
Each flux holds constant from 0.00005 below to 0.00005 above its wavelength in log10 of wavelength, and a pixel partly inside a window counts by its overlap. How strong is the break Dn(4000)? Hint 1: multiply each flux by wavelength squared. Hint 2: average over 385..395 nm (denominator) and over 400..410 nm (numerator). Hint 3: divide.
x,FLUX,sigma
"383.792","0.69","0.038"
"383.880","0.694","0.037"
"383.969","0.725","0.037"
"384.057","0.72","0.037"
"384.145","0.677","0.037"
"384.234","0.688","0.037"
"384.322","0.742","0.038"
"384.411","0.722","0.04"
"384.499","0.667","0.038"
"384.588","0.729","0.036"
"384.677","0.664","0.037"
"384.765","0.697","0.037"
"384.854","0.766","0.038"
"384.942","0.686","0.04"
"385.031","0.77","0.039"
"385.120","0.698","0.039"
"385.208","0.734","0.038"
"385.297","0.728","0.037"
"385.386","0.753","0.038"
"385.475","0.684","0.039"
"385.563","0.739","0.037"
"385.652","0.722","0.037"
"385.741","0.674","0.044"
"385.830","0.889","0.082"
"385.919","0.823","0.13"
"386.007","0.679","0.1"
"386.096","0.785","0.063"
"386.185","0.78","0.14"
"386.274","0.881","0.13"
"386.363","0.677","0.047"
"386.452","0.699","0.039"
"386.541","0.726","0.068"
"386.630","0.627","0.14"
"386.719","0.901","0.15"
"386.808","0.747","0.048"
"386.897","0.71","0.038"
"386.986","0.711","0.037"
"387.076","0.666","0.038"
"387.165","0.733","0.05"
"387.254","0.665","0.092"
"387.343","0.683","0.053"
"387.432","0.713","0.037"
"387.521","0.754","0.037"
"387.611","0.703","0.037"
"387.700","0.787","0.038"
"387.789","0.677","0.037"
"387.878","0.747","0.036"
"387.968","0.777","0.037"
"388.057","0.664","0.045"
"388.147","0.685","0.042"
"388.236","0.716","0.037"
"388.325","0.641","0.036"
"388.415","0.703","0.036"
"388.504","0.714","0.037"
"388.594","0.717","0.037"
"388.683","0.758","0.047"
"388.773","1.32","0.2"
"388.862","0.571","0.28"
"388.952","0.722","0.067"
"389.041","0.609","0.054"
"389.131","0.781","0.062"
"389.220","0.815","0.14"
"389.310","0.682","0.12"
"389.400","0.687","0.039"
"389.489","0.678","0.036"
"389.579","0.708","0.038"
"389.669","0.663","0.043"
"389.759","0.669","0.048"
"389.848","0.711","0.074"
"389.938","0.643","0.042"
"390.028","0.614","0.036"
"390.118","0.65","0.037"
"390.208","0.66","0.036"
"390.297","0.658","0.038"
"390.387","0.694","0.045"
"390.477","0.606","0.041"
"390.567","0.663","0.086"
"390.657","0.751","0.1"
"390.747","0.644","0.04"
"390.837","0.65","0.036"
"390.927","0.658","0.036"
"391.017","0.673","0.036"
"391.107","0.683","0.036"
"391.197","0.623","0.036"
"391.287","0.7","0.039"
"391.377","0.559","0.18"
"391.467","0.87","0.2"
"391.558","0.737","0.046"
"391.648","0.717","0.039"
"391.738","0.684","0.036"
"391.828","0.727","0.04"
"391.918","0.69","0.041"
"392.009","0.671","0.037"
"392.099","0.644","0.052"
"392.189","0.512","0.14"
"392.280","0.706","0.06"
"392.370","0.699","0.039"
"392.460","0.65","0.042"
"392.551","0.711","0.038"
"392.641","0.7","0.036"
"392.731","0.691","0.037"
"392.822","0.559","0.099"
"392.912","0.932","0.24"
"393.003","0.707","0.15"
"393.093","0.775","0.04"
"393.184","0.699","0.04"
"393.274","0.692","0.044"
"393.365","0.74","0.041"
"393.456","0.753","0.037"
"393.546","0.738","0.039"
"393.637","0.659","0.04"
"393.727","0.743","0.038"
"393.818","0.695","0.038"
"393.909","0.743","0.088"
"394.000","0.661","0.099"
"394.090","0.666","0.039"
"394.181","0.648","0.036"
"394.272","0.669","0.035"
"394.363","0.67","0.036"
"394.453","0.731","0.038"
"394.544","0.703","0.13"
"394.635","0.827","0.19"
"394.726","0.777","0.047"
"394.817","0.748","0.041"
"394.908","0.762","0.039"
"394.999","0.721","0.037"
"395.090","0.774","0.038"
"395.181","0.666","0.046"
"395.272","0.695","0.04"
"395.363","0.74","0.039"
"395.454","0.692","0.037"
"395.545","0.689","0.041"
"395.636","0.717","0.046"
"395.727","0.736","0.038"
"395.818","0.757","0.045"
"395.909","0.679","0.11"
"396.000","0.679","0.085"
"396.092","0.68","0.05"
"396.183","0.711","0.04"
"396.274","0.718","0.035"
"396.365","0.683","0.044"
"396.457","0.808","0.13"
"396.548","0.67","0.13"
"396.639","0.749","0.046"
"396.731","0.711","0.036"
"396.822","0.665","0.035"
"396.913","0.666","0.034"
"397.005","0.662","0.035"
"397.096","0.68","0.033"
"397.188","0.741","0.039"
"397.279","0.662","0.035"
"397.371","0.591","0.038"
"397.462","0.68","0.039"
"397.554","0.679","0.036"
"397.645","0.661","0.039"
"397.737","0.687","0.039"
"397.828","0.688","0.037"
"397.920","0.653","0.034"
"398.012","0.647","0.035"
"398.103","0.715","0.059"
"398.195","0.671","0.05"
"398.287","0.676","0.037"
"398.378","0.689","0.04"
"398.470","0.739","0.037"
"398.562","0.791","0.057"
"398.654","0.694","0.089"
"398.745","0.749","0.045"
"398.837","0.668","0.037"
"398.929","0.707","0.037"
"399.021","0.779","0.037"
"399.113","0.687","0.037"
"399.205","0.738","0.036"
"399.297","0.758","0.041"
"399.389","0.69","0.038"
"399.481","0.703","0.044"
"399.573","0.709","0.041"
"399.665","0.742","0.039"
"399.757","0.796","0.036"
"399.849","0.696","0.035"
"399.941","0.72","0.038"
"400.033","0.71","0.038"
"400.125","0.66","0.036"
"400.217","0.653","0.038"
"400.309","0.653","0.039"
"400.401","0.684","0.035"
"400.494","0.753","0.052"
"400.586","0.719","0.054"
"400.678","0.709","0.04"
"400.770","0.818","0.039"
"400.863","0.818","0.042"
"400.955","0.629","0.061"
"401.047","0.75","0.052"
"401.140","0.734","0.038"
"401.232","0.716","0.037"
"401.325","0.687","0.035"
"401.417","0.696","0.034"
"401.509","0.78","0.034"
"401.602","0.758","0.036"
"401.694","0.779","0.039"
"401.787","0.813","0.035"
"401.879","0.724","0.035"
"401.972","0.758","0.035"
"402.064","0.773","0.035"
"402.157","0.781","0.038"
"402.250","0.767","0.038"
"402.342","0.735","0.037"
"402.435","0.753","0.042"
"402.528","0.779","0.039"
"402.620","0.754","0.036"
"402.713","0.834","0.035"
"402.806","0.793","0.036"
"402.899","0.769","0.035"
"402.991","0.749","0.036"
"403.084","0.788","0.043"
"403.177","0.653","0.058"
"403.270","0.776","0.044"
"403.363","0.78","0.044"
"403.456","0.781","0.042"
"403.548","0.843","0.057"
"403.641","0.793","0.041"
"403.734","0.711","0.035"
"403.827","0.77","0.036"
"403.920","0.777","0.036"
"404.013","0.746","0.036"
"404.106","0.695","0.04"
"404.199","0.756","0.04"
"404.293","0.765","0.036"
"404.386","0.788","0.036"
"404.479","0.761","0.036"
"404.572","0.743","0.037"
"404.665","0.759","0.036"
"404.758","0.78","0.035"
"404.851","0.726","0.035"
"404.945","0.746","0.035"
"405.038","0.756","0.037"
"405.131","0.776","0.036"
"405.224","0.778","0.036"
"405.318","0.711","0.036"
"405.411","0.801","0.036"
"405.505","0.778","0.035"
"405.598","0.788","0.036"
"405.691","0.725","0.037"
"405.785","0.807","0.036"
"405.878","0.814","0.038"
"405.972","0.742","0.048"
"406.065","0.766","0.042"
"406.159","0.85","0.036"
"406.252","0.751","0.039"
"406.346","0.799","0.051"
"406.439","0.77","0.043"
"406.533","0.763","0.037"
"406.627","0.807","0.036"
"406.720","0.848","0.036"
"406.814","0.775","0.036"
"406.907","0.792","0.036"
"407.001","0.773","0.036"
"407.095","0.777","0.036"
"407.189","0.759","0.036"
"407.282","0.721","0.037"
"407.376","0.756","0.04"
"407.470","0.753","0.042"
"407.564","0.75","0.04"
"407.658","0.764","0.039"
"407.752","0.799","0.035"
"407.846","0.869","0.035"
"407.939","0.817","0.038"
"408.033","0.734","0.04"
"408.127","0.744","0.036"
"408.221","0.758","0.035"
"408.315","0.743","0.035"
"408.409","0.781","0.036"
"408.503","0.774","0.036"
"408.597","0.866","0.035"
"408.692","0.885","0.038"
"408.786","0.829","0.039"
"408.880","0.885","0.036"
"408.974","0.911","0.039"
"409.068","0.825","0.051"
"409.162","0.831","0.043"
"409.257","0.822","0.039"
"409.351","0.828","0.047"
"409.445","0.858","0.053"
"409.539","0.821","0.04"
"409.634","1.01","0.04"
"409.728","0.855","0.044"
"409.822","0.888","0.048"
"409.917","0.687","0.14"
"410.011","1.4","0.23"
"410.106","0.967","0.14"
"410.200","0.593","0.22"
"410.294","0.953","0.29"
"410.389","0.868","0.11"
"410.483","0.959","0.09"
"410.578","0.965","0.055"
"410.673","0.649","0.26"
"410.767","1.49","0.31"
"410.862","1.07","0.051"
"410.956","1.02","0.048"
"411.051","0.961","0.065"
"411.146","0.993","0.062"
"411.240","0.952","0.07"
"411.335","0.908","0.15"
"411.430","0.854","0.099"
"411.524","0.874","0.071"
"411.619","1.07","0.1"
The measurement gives 1.2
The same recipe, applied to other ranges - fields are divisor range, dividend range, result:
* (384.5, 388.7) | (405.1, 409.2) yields 1.21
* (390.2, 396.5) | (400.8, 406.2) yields 1.14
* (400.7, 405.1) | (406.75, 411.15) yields 1.17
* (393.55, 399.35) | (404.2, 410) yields 1.19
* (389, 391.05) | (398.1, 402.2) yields 1.13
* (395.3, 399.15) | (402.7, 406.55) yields 1.14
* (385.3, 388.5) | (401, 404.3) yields 1.13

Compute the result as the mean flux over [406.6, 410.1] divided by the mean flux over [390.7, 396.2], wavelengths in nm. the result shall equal 1.18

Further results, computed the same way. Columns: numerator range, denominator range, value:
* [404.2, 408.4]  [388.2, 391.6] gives 1.10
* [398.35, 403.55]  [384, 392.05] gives 1.04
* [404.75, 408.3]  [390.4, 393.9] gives 1.12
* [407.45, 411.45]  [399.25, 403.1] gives 1.19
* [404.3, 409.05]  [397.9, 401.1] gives 1.10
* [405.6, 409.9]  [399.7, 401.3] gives 1.12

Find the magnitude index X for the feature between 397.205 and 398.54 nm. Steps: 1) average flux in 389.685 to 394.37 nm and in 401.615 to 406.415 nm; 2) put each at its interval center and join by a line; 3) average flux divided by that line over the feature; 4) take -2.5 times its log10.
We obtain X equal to 0.07 mag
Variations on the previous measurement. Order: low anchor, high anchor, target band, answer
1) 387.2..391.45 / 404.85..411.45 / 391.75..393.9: 0.039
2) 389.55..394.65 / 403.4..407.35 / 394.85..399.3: 0.025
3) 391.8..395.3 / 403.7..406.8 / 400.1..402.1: 0.023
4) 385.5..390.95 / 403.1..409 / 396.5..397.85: 0.103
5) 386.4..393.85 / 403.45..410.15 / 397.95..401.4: 0.066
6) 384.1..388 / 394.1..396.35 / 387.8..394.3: 0.034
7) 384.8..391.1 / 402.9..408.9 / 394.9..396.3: 0.045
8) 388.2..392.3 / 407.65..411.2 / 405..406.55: 0.096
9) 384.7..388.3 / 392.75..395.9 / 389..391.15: 0.075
